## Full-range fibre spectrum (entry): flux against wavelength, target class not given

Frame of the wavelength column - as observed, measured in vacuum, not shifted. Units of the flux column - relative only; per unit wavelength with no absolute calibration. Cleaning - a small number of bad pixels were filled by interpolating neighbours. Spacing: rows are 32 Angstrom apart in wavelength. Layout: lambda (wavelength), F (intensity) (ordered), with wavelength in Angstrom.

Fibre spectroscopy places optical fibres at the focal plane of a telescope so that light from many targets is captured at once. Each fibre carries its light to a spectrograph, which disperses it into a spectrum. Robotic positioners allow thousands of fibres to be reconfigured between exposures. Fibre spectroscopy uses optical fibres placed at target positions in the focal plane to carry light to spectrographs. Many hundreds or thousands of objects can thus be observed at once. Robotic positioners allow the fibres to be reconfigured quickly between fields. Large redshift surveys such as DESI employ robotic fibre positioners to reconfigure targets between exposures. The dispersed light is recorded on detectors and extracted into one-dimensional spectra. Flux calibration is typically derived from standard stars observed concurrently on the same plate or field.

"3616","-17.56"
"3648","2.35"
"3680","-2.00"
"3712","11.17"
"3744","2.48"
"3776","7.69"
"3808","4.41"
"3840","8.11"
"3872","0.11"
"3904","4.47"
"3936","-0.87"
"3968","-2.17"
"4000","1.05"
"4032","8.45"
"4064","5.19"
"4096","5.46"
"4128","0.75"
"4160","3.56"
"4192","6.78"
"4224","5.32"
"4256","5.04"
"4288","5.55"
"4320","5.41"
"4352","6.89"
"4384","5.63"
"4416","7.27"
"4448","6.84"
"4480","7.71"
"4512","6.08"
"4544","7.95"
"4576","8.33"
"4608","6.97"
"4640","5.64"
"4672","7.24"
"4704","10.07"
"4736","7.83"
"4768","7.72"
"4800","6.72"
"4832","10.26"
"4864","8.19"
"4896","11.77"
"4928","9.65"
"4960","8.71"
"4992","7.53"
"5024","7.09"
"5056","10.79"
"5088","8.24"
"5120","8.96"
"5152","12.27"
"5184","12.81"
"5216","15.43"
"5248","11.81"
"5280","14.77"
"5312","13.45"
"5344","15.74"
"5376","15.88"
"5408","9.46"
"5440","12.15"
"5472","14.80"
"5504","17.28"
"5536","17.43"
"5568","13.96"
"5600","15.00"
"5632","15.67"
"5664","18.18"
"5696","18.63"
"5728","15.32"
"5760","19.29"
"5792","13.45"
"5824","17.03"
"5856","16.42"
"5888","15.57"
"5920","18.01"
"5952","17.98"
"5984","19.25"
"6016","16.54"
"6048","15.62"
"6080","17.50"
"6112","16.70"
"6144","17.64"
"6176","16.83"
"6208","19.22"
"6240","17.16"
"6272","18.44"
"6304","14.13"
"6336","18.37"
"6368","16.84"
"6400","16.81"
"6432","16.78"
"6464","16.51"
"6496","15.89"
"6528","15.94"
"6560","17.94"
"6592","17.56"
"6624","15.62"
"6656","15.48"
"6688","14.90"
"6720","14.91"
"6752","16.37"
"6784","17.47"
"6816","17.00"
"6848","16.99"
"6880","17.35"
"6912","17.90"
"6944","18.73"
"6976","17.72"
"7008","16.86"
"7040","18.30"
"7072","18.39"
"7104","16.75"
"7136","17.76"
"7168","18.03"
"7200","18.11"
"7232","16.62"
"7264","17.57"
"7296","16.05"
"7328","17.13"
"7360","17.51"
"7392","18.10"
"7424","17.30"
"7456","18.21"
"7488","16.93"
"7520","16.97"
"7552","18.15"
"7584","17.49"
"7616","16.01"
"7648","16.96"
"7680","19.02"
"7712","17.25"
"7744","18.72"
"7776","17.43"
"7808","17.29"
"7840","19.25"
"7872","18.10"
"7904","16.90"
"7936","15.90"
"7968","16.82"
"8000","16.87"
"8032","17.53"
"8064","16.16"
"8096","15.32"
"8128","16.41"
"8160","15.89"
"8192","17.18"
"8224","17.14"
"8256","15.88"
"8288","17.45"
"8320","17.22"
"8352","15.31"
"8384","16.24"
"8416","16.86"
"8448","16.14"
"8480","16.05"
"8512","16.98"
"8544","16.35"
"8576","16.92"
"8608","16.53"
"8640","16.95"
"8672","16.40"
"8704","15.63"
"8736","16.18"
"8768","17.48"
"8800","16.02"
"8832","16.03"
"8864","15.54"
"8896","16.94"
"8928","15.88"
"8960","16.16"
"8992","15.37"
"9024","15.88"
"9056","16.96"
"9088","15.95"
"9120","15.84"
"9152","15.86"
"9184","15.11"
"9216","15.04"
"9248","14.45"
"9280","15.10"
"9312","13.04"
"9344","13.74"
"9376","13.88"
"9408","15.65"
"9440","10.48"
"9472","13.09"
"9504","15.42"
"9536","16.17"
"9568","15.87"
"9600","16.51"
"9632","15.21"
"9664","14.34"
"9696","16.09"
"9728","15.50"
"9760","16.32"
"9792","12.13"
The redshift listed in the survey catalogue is 0.294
